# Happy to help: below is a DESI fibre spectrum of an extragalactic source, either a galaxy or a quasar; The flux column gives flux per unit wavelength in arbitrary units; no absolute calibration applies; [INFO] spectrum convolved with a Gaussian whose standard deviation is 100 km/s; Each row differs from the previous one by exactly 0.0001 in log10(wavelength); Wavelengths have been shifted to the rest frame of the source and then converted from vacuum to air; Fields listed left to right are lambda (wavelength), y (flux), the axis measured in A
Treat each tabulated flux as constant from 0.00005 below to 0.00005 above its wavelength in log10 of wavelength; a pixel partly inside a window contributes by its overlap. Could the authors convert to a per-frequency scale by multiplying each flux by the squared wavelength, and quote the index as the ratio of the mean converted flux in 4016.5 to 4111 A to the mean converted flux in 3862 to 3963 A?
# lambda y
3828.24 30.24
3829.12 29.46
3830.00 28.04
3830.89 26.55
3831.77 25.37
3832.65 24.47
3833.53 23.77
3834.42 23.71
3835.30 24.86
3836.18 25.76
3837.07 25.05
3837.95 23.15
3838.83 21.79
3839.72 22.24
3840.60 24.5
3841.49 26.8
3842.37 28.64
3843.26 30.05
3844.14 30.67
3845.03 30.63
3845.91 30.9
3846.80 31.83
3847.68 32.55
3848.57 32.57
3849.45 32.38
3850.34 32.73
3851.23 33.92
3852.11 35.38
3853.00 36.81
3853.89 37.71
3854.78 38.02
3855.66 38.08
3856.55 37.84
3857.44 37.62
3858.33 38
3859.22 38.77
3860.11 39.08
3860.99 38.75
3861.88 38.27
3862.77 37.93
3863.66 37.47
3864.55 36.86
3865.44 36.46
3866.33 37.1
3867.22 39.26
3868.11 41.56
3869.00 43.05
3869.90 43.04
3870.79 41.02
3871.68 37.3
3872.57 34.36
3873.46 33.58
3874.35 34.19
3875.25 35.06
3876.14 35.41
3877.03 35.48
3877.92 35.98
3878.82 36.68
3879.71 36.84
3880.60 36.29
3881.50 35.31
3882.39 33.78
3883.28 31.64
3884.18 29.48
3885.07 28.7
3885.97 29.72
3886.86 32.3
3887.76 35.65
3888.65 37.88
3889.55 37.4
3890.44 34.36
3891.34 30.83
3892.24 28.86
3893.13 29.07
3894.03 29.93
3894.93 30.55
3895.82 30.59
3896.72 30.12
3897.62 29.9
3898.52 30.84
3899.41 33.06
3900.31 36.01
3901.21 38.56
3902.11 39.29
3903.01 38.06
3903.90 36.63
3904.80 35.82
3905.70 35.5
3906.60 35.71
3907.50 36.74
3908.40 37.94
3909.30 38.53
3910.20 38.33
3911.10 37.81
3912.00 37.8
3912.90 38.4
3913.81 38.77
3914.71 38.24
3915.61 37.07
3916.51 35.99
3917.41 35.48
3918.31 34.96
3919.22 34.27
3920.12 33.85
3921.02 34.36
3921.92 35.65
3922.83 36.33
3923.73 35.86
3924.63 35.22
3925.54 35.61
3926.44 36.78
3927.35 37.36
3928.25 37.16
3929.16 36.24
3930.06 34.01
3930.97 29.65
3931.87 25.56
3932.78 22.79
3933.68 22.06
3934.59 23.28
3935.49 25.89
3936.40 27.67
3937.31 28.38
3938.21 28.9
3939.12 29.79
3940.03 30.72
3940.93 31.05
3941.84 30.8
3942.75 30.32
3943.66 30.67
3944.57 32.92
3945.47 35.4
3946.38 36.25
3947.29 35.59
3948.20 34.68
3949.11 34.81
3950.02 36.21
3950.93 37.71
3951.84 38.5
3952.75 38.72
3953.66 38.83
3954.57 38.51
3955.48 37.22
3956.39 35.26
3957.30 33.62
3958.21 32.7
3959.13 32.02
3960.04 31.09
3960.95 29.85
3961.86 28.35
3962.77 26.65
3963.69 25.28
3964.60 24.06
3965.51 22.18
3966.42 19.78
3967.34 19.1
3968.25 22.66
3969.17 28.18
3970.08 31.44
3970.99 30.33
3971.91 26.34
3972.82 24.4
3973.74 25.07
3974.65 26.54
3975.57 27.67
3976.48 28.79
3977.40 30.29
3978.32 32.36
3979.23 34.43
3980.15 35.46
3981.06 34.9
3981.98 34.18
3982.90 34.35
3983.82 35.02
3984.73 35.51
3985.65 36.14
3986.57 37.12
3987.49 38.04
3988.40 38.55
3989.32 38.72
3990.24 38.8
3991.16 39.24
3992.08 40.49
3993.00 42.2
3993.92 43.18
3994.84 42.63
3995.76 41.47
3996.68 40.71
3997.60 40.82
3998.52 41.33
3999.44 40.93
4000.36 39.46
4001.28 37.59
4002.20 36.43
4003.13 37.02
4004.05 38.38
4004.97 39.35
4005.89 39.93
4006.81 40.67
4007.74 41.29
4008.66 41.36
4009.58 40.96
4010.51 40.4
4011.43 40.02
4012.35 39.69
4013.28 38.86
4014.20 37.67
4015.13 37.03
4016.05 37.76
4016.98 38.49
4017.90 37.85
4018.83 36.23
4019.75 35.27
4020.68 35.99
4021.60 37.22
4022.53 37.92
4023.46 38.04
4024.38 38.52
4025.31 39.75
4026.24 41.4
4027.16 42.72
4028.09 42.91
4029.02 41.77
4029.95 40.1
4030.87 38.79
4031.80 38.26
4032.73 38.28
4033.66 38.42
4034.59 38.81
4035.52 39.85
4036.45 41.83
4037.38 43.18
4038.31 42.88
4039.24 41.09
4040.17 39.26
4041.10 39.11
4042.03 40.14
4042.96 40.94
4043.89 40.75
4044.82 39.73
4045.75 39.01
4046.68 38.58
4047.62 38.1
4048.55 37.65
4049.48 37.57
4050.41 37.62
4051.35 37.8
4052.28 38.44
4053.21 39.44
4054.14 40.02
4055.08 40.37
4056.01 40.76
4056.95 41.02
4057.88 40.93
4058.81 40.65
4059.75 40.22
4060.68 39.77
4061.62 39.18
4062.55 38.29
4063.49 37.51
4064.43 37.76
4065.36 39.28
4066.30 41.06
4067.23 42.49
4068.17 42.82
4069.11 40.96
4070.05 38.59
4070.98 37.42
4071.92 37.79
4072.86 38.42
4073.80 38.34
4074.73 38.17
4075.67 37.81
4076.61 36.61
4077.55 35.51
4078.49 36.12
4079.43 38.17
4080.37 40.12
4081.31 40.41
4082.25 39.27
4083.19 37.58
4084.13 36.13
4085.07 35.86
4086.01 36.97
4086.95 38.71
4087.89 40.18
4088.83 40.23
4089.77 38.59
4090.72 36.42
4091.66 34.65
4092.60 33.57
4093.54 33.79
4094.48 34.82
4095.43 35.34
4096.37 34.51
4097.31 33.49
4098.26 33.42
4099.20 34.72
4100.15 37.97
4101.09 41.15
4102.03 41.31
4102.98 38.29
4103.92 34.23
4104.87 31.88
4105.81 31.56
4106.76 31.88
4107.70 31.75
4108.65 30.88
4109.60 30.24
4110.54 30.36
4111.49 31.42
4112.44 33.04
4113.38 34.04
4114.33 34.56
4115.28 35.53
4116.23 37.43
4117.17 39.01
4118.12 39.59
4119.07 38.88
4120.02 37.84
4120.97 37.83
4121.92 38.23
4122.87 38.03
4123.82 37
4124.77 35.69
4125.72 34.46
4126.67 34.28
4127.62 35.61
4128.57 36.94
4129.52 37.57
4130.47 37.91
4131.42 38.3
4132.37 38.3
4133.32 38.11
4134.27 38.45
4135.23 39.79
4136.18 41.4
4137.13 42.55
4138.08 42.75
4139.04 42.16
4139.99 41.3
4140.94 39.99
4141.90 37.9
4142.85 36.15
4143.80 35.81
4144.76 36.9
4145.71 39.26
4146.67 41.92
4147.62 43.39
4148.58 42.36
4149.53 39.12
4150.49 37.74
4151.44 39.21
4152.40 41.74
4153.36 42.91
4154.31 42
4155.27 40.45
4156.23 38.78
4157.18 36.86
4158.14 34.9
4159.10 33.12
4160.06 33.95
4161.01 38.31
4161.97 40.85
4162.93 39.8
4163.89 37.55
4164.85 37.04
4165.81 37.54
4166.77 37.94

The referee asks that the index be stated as 1.20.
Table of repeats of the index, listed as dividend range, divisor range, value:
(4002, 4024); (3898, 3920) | 1.11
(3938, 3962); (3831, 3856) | 1.22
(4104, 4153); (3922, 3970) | 1.30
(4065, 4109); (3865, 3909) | 1.17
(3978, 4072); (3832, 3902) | 1.27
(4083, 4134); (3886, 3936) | 1.17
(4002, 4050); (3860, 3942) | 1.22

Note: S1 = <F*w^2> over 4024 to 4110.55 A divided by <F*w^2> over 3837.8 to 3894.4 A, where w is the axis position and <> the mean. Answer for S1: 1.23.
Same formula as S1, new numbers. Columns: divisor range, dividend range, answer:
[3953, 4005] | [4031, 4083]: 1.21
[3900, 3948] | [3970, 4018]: 1.12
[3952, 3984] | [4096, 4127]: 1.26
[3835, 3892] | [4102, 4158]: 1.26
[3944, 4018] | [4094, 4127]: 1.07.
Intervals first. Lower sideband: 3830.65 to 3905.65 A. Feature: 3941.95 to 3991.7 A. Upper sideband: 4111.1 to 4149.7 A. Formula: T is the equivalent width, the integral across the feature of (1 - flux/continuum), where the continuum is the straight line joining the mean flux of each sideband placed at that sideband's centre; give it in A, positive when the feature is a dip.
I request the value 4.1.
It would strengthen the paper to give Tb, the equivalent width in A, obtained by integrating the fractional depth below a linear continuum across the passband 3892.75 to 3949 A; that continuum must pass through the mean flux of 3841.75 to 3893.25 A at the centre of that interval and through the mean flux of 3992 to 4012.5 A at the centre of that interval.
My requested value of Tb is 5.5 A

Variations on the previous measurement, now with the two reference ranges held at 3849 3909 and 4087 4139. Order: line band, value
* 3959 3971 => 3.22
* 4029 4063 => -3.34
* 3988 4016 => -3.00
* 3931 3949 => 3.03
